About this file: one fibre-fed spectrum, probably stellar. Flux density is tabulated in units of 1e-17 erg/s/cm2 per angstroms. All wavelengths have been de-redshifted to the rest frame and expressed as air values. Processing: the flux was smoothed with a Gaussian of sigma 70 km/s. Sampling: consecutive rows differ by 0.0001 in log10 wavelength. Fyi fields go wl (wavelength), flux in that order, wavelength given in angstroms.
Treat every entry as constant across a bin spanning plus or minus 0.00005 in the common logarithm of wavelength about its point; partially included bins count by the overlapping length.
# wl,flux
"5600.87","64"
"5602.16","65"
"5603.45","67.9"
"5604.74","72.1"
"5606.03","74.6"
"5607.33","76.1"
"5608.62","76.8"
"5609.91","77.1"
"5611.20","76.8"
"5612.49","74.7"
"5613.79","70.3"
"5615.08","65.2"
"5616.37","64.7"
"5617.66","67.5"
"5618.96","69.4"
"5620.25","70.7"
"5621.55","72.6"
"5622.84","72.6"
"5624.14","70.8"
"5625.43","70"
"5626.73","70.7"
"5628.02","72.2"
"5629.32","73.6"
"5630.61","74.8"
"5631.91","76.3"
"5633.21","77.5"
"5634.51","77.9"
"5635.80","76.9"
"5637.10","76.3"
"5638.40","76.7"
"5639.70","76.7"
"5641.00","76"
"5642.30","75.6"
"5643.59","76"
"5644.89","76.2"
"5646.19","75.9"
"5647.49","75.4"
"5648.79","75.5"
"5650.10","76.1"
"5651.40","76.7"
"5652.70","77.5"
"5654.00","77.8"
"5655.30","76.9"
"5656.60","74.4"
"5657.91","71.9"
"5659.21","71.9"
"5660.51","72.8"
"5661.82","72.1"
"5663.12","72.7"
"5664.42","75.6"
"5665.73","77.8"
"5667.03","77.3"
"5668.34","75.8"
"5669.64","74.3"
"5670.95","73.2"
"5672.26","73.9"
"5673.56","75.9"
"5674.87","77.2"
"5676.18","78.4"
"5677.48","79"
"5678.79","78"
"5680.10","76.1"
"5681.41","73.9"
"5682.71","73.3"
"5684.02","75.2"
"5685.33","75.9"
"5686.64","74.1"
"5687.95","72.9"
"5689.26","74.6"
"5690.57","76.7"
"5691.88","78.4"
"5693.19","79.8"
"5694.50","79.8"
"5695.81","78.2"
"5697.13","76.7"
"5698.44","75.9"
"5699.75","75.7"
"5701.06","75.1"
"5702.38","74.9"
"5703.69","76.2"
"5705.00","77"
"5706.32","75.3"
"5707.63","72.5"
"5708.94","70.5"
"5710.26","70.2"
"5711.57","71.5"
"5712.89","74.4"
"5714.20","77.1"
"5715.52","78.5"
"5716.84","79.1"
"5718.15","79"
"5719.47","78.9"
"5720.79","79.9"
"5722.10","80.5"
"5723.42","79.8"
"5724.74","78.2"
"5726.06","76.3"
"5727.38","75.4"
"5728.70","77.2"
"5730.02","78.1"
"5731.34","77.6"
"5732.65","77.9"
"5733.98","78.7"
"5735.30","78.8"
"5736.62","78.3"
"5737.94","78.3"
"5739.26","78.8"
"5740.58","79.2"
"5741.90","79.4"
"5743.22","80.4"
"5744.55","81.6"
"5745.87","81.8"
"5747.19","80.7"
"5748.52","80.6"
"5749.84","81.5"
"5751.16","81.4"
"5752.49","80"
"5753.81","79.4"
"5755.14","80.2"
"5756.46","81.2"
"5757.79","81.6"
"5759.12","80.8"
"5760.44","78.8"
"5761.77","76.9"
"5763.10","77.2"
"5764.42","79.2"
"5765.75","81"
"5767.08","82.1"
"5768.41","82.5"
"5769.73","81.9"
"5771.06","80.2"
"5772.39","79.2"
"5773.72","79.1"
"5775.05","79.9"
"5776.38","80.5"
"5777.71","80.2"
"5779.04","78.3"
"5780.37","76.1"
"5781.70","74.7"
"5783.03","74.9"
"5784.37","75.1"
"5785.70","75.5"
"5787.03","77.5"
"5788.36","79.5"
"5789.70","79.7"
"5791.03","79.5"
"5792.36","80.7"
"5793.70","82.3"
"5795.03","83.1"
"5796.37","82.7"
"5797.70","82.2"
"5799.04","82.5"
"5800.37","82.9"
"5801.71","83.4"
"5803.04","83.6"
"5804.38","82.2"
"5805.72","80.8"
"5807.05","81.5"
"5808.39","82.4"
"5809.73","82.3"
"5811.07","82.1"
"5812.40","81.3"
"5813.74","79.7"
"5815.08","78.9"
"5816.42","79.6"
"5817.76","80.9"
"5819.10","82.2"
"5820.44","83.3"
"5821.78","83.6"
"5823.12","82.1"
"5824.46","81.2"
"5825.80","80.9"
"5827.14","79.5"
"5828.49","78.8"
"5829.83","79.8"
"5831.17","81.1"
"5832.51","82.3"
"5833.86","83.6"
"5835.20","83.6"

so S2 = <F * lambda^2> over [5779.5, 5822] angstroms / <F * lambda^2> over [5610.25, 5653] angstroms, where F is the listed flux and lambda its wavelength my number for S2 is 1.16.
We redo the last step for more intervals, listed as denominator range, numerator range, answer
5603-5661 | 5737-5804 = 1.14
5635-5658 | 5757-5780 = 1.10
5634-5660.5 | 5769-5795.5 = 1.09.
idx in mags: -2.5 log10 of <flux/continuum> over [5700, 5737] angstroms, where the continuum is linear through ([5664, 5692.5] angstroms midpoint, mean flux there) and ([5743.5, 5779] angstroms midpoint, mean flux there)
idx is 0.02 mag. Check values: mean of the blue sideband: 75.8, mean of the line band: 76.6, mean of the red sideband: 80.3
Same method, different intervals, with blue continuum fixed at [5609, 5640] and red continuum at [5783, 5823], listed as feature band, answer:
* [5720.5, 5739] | -0.01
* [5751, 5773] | -0.01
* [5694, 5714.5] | 0.02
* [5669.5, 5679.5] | -0.02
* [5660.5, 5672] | 0.00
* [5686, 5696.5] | -0.01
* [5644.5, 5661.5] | -0.01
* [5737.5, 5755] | -0.03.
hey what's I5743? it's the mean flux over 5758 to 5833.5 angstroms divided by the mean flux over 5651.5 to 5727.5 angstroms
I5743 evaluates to 1.06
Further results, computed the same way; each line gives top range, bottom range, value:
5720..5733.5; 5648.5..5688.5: 1.04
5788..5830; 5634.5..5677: 1.08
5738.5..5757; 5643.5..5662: 1.07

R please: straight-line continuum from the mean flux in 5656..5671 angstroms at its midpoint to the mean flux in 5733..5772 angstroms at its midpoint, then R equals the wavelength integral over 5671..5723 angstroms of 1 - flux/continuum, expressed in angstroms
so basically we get 0.2 angstroms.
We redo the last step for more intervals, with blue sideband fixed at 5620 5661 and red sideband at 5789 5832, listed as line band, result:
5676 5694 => 0.10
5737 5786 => 0.03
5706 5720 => 0.45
